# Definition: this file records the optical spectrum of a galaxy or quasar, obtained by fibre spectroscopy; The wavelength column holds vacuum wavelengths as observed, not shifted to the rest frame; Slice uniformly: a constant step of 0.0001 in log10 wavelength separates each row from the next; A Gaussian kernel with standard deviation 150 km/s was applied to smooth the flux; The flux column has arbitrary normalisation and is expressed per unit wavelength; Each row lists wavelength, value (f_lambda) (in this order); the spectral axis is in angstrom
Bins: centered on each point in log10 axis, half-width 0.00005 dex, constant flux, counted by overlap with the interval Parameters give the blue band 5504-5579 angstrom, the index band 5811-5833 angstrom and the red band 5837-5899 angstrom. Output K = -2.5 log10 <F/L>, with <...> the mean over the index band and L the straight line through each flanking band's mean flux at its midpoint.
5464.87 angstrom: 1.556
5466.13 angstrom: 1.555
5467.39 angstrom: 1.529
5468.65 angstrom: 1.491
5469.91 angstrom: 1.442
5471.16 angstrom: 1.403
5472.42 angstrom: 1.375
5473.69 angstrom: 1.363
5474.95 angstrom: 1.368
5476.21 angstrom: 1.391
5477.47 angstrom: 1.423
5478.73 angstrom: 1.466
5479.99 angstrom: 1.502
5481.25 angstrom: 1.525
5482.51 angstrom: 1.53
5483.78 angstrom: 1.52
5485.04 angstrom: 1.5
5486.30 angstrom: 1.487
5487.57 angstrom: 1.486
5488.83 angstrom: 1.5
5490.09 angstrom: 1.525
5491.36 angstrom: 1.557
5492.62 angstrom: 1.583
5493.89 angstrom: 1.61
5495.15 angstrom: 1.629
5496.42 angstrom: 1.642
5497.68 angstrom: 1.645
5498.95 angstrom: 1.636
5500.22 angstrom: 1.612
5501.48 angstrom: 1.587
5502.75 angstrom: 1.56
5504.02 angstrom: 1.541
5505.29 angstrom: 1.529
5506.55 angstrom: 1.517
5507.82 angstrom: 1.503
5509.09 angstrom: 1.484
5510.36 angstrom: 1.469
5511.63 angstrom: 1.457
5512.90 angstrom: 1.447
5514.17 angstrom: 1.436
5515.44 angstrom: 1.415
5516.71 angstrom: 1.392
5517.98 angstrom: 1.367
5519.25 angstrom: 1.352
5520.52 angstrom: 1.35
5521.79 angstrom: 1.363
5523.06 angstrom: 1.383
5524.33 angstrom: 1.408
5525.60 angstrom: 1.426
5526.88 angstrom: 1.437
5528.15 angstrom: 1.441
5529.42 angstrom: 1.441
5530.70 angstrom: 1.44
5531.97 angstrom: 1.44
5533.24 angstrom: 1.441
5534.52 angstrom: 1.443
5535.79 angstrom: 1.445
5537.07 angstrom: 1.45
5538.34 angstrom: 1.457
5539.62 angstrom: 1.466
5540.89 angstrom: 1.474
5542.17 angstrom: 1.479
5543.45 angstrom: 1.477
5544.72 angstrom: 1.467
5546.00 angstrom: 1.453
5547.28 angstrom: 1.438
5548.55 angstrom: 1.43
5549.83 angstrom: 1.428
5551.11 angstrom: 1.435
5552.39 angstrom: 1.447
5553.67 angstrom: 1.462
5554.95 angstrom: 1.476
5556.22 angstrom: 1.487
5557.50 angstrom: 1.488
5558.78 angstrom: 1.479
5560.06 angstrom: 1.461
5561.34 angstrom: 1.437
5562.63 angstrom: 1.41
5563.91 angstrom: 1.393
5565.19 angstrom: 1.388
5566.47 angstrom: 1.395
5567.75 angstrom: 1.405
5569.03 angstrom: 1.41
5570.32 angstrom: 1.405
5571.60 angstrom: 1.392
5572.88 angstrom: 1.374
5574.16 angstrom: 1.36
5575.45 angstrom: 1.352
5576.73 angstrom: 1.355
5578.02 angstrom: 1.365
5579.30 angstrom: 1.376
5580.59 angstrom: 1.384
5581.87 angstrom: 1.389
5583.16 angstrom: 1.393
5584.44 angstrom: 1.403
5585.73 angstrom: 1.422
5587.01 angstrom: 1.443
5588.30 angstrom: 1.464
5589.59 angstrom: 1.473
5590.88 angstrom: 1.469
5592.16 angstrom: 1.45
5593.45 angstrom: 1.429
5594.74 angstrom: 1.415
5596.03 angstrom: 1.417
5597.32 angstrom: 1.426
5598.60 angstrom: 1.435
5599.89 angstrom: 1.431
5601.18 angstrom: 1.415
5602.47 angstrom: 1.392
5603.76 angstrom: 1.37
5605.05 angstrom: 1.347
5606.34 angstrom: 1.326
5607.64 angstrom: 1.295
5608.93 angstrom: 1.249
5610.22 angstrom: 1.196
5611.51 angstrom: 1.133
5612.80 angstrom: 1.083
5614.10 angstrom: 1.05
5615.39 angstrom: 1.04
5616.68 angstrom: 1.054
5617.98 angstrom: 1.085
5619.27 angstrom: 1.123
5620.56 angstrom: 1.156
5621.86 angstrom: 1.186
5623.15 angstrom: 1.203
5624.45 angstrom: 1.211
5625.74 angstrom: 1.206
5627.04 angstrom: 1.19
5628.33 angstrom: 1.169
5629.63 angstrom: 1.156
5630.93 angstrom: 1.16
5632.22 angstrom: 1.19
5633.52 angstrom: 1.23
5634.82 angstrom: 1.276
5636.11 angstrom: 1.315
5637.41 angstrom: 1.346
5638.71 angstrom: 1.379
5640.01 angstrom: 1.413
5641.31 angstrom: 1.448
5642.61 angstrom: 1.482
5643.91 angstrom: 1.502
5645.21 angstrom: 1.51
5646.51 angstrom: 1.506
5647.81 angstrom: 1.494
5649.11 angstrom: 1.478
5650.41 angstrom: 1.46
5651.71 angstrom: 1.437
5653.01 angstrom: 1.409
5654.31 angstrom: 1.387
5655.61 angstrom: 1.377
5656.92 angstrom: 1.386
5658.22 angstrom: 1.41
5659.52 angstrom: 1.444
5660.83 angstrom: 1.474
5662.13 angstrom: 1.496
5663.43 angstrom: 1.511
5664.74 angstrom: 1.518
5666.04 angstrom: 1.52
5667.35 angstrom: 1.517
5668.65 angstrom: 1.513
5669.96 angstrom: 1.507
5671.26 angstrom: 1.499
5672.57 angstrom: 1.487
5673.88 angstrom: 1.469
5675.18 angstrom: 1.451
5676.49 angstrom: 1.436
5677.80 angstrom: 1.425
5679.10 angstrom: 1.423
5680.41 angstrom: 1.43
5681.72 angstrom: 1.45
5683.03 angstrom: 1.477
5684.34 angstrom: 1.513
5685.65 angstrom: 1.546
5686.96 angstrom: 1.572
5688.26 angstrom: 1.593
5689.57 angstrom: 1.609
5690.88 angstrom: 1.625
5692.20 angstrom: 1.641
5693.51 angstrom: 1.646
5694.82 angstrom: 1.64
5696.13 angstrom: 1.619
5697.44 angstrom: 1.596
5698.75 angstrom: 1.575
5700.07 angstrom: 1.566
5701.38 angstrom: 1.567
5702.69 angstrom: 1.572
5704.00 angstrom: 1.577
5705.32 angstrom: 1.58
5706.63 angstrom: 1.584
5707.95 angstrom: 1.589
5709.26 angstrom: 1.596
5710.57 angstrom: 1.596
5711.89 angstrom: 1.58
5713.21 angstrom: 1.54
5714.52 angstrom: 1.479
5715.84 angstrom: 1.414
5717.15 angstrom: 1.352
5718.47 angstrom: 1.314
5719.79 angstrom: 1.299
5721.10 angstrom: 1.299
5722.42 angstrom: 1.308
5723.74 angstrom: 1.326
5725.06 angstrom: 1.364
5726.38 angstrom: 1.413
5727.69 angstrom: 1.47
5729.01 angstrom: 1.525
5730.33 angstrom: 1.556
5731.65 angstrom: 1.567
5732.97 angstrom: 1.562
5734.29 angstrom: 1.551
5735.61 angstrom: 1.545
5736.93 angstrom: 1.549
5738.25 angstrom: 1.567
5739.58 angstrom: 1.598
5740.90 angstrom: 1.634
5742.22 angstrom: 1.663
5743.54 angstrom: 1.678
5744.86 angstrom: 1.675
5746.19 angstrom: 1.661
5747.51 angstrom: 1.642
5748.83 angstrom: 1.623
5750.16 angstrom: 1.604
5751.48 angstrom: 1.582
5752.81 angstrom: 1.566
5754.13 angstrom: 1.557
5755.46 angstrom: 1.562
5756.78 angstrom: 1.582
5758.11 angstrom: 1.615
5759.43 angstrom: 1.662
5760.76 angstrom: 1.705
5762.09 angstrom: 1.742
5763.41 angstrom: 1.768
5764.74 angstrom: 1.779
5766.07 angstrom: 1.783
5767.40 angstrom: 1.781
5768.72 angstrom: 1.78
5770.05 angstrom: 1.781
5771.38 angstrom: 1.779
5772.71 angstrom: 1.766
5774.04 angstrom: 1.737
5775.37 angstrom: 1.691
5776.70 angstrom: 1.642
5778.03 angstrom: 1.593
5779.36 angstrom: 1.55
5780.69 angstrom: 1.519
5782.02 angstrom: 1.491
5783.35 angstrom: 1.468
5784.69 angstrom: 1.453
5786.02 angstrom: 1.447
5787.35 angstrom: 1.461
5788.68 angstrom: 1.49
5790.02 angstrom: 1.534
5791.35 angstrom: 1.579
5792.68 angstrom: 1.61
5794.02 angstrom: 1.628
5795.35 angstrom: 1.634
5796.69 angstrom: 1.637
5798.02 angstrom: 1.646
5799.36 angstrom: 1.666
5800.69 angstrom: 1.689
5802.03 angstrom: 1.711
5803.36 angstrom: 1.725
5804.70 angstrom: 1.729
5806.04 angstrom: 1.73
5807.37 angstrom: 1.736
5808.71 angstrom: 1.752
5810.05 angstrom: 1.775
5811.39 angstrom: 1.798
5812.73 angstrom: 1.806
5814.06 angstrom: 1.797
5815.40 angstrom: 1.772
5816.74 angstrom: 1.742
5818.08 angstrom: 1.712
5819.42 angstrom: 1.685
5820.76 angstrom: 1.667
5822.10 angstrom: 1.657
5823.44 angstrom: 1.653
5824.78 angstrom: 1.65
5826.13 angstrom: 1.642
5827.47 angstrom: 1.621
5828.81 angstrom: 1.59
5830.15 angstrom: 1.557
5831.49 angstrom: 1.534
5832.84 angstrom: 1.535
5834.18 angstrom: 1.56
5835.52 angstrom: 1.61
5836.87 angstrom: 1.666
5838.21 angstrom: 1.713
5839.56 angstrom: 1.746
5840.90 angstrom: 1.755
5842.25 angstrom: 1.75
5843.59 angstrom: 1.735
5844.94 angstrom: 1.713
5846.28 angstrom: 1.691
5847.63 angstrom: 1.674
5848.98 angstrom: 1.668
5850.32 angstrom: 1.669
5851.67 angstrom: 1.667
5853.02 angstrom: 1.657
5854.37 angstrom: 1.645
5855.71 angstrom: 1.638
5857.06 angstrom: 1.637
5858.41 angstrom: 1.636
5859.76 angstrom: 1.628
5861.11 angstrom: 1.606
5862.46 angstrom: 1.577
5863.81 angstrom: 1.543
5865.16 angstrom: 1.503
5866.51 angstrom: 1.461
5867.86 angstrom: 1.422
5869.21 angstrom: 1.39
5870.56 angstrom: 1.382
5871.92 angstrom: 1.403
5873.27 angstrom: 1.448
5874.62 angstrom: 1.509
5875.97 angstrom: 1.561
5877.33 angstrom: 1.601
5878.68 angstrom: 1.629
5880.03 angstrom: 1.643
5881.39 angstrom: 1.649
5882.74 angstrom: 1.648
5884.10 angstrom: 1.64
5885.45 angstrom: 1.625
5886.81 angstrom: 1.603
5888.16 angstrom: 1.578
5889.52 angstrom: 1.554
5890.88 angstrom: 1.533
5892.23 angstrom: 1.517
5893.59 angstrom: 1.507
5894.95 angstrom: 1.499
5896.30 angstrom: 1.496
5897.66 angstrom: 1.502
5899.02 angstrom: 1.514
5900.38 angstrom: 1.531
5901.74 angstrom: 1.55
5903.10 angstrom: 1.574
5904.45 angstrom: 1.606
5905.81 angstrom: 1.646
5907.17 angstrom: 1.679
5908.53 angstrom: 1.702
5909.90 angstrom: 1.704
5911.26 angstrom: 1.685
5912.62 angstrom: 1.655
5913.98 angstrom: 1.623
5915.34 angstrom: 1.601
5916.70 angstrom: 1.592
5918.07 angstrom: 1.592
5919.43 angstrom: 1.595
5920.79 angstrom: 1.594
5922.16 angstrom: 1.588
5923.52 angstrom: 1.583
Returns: -0.07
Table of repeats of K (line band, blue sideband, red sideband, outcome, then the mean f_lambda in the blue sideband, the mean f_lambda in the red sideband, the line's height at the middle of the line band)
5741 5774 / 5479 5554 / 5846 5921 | -0.09 mag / 1.48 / 1.58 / 1.55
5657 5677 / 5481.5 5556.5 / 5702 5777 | 0.05 mag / 1.48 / 1.58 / 1.55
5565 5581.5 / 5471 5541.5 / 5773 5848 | 0.10 mag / 1.48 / 1.65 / 1.51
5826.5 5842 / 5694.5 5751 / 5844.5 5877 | -0.04 mag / 1.53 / 1.57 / 1.56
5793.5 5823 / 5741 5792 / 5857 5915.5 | -0.07 mag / 1.63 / 1.57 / 1.61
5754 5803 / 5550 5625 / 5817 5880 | -0.07 mag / 1.35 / 1.61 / 1.54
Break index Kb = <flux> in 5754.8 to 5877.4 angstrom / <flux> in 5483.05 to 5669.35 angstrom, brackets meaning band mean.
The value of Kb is 1.16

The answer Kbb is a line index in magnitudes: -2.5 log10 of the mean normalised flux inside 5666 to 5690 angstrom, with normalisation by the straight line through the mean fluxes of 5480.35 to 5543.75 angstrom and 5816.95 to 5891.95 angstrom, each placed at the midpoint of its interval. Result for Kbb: 0.04 mag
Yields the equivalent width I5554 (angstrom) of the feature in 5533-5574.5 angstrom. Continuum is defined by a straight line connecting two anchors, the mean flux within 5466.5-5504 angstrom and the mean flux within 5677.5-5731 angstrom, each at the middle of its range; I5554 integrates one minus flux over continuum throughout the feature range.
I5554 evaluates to 2.0 angstrom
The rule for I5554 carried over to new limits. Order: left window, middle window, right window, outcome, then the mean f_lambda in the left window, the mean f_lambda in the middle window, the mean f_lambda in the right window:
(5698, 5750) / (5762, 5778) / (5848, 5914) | -2.1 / 1.53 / 1.75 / 1.58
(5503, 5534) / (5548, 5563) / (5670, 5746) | 0.0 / 1.44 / 1.45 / 1.52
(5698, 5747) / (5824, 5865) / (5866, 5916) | -2.4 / 1.52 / 1.64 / 1.56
